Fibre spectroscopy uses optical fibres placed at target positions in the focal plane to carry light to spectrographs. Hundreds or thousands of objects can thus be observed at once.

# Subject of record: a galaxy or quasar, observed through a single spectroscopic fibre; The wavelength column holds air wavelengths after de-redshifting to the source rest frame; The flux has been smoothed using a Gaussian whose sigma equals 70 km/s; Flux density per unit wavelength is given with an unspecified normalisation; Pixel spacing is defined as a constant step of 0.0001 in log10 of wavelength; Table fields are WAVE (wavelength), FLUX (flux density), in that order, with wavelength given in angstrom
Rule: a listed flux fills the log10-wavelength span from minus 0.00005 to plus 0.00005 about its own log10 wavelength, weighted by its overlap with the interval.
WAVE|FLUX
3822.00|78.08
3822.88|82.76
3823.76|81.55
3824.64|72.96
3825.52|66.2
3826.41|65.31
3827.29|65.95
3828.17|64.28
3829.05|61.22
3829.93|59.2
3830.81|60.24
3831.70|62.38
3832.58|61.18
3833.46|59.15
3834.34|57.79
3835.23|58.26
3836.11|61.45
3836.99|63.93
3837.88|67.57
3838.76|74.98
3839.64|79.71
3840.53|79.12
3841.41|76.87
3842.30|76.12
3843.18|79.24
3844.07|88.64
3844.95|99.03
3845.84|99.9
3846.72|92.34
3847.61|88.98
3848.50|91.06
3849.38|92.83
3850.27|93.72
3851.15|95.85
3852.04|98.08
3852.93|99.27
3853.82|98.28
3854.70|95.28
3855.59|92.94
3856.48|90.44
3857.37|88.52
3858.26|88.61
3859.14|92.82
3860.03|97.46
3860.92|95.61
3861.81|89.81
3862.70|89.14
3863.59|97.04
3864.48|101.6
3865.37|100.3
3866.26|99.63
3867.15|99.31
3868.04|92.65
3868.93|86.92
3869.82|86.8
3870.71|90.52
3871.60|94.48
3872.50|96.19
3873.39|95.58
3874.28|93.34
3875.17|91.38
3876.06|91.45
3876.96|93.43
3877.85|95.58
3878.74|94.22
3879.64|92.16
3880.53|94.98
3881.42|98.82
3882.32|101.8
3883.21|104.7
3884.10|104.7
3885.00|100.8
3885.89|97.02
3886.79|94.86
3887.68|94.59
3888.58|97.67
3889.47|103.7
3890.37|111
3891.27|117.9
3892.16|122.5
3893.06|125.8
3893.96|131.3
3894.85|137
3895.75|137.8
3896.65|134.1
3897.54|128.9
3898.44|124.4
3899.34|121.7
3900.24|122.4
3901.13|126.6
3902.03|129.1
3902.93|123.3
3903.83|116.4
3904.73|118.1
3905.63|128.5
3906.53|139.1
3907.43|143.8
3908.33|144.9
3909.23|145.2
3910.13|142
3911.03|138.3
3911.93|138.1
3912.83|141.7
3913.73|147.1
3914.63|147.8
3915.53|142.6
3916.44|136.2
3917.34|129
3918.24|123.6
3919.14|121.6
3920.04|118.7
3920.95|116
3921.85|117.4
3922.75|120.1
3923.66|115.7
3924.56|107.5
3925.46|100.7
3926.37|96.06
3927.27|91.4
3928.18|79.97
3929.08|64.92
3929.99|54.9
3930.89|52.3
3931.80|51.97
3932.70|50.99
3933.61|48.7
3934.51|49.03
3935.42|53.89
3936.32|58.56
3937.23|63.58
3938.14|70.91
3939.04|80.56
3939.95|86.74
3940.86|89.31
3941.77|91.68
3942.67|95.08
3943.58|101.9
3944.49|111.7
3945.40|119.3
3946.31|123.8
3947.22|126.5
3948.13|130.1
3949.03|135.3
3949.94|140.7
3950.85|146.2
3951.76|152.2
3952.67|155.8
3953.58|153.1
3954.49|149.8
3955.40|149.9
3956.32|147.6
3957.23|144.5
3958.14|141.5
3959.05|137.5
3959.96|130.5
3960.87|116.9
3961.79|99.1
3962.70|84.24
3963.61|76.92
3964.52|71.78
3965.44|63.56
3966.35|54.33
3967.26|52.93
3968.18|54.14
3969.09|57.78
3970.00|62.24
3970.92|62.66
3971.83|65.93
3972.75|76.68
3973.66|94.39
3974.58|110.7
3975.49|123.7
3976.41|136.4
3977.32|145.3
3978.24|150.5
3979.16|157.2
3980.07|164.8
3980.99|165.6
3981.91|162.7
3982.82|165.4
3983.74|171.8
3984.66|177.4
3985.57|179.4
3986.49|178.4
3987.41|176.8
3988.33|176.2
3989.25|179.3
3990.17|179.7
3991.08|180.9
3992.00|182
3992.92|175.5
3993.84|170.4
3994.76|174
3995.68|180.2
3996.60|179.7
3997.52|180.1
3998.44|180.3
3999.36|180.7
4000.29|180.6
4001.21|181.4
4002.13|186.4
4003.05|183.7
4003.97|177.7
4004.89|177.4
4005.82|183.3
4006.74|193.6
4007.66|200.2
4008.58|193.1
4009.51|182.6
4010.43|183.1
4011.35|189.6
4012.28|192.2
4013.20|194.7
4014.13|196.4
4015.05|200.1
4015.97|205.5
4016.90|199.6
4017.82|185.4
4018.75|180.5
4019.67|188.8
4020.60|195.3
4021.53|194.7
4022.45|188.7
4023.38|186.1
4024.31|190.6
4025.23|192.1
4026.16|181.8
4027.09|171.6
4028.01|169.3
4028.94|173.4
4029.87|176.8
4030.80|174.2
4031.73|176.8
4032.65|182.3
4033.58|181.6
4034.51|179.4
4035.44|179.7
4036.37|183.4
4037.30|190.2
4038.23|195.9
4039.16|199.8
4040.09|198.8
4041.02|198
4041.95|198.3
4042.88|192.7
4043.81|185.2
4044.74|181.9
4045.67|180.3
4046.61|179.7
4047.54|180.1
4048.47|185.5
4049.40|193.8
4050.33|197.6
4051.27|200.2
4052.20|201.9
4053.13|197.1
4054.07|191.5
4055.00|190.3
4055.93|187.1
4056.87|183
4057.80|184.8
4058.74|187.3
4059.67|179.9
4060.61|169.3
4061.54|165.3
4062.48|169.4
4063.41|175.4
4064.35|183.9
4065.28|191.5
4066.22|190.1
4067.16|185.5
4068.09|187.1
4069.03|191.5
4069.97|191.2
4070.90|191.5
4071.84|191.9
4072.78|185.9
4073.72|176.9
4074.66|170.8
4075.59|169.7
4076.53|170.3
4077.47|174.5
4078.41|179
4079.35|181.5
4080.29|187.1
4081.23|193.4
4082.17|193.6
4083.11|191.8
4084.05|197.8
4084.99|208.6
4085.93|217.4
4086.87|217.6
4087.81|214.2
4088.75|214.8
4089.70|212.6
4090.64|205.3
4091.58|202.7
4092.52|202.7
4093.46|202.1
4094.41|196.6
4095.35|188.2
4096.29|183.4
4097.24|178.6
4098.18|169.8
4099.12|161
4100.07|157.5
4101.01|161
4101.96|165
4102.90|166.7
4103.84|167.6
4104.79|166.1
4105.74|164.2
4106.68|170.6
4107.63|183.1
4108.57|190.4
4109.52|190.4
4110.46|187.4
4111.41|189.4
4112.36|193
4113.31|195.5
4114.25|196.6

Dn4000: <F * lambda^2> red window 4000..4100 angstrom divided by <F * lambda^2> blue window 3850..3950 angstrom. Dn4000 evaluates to 1.93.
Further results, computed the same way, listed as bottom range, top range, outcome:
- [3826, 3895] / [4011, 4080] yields 2.27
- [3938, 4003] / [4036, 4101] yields 1.48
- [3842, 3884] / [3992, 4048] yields 2.14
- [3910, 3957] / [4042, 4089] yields 1.84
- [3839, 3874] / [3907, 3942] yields 1.14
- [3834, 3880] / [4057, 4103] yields 2.34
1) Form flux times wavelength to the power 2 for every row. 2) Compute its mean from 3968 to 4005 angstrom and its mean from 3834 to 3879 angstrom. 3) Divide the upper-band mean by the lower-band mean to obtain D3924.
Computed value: 1.84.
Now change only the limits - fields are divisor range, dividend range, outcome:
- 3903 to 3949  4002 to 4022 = 1.88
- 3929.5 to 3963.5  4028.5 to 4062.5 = 1.86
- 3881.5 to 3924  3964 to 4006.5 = 1.23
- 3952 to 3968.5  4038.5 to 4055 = 1.80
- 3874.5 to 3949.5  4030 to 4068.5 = 1.85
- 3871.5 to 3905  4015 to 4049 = 1.83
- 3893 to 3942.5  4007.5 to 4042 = 1.82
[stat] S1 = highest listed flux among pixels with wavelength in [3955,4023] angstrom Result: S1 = 205.5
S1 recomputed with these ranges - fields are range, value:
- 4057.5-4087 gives 217.6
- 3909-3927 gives 147.8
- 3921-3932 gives 120.1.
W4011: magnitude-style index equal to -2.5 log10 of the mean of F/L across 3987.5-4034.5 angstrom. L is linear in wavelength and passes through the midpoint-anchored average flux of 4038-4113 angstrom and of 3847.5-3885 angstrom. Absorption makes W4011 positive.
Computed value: -0.16 mag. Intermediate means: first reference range 94.8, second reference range 187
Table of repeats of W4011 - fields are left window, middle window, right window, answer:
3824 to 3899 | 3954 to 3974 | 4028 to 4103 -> 0.407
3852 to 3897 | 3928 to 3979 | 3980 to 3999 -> 0.472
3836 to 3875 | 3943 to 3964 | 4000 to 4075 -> 0.101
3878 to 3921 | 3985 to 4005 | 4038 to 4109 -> -0.141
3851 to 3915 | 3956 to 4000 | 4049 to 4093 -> 0.124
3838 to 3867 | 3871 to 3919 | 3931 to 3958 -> -0.197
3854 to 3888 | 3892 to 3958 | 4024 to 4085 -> 0.044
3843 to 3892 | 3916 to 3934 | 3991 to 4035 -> 0.339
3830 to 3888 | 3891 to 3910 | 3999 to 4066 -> -0.161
